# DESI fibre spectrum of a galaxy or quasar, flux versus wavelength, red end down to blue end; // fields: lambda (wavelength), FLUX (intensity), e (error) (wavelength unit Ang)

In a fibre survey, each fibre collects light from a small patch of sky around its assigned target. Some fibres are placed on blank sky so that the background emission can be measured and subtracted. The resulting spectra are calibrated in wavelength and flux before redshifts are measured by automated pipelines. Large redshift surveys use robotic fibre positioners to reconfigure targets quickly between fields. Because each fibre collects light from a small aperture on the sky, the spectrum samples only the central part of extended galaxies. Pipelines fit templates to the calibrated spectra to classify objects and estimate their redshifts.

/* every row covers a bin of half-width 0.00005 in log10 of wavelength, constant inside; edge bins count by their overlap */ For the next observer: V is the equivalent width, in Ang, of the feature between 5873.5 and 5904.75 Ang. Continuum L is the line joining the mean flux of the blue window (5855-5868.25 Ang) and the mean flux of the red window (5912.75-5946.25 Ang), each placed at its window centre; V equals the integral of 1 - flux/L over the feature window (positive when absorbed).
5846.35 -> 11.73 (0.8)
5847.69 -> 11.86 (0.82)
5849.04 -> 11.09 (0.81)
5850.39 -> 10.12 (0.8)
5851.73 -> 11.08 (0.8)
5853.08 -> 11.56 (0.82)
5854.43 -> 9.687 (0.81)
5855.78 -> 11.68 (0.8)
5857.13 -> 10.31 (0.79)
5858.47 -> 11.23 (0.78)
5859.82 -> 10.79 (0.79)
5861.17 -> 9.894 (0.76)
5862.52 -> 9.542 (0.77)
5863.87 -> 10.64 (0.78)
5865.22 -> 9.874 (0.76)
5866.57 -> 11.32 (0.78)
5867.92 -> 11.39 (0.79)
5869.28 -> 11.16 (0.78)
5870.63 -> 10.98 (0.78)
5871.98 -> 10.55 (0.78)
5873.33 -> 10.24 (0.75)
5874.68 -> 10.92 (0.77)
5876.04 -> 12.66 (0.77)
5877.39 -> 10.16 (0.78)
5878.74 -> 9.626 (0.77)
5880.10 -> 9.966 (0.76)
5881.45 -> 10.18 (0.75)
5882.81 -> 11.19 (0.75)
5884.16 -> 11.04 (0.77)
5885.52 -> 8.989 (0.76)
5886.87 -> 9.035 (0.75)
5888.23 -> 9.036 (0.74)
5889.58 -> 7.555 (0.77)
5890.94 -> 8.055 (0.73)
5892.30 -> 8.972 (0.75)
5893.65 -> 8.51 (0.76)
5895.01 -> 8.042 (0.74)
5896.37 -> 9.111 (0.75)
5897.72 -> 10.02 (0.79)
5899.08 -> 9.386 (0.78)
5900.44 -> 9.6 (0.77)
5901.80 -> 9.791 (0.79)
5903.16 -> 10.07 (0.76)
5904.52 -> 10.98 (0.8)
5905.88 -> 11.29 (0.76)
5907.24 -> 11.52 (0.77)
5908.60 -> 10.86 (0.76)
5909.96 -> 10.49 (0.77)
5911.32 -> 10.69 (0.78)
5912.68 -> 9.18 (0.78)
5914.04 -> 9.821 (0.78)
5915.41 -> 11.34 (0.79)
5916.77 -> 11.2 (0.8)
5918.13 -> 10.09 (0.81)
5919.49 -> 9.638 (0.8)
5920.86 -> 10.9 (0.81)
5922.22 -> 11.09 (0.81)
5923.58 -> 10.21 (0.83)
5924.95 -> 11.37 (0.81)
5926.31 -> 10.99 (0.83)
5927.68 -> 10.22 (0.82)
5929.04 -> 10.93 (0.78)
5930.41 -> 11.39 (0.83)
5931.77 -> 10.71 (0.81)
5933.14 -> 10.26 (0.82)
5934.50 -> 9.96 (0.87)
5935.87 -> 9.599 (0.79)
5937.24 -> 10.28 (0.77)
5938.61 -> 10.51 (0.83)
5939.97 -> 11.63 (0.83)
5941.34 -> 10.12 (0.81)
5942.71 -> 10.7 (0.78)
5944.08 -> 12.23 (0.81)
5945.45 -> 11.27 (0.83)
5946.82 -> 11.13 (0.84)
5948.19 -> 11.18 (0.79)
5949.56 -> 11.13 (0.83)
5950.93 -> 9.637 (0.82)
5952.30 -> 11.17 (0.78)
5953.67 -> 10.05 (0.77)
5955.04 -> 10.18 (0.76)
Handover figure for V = 2.8 Ang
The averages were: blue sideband 10.6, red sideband 10.7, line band 9.68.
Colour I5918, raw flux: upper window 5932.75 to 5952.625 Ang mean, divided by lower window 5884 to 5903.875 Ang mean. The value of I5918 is 1.2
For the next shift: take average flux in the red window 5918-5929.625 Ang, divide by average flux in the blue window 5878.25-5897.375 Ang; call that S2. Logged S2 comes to 1.1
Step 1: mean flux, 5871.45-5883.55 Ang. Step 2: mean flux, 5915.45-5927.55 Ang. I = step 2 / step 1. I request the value 1.01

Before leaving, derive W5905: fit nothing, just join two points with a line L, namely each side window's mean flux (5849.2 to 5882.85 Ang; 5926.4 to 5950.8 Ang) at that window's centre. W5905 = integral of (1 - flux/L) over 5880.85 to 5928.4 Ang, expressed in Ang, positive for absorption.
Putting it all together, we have 3.1 Ang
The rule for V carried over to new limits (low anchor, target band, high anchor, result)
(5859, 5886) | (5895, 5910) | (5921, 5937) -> 0.6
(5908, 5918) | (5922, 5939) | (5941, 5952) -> 0.3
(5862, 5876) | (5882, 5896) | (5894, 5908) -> 1.6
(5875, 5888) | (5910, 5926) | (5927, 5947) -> 0.1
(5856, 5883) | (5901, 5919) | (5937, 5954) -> 0.4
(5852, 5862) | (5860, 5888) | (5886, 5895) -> -2.5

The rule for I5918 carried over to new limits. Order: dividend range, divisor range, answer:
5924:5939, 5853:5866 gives 1.01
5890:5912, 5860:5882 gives 0.93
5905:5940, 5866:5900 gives 1.07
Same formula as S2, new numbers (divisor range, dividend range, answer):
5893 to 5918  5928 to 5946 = 1.06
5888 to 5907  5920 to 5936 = 1.14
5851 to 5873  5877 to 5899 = 0.87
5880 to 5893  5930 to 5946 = 1.14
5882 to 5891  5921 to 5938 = 1.13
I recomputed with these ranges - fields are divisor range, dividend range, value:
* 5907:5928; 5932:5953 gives 1.01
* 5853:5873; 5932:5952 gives 1.00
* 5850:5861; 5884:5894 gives 0.82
